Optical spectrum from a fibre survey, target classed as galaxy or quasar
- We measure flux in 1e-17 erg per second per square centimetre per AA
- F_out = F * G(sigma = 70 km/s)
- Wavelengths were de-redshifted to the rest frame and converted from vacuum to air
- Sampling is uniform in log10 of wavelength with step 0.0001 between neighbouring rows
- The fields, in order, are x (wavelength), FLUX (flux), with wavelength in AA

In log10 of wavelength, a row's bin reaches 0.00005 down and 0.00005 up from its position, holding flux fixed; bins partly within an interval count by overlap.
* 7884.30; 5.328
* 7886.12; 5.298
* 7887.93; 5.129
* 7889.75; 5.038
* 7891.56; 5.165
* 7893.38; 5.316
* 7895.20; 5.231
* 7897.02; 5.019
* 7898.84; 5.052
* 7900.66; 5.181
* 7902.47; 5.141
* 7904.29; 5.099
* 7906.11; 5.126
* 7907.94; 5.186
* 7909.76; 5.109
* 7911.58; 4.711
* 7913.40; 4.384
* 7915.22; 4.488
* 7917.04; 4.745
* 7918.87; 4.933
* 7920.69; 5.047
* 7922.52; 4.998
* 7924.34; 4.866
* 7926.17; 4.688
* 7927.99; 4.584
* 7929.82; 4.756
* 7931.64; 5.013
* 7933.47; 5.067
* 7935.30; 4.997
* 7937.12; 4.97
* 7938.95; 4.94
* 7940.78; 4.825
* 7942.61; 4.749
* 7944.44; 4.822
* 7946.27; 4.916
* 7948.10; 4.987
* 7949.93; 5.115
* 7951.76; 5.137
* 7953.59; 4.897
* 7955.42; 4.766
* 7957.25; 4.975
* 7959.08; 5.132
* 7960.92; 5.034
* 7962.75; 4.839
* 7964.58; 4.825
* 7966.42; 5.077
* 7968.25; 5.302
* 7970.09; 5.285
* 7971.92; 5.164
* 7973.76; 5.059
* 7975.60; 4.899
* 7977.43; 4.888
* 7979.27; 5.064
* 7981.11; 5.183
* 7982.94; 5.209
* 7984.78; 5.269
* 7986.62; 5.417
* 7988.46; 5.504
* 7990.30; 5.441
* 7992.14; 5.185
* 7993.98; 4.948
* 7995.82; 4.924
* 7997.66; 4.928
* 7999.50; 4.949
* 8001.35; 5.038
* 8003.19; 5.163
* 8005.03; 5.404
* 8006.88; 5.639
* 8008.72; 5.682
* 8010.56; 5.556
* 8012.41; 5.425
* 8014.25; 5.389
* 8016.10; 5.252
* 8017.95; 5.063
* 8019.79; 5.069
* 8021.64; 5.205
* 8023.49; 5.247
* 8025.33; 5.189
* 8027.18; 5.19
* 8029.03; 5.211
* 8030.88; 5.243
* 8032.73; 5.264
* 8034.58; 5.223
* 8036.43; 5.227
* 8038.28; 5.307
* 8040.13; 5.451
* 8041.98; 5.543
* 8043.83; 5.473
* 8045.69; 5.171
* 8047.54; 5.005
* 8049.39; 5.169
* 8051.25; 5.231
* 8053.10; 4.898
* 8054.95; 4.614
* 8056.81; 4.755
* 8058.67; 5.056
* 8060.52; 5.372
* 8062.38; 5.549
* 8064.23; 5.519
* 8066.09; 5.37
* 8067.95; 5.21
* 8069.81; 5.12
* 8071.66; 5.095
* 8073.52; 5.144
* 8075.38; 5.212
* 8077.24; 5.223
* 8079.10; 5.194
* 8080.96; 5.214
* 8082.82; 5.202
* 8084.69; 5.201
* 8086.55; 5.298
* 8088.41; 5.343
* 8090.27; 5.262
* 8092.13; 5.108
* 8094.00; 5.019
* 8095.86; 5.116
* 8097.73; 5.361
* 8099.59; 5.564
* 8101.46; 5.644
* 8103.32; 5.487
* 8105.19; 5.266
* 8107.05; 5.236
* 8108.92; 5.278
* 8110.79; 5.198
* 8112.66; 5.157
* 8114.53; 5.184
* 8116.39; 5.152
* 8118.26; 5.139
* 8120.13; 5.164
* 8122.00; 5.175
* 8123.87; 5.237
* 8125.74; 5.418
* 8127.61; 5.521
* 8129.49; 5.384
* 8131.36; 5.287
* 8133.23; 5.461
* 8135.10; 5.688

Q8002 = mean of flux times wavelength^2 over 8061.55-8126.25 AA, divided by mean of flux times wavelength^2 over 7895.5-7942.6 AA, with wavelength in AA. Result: 1.12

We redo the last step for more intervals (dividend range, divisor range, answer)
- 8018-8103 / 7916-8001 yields 1.07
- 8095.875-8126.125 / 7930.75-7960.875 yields 1.11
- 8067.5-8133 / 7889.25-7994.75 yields 1.09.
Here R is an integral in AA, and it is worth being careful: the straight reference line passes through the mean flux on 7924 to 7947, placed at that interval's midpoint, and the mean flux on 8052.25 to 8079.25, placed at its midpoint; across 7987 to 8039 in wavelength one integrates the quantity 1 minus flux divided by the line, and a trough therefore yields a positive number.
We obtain -2.2 AA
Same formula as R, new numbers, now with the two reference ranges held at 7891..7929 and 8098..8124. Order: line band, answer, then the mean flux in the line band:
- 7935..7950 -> 0.3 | 4.91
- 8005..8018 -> -0.8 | 5.45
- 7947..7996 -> -0.4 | 5.1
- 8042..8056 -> 0.2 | 5.11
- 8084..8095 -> 0.1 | 5.21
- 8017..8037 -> -0.2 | 5.19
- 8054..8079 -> 0.2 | 5.17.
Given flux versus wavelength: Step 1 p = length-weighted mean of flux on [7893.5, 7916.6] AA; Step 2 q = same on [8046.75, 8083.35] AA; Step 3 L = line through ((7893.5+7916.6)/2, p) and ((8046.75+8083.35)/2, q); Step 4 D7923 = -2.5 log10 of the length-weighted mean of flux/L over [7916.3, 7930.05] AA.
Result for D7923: 0.04 mag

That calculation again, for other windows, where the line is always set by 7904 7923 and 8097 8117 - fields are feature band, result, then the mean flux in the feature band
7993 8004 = 0.02 mag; 4.99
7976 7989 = -0.03 mag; 5.2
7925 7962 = 0.01 mag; 4.92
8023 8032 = -0.02 mag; 5.22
